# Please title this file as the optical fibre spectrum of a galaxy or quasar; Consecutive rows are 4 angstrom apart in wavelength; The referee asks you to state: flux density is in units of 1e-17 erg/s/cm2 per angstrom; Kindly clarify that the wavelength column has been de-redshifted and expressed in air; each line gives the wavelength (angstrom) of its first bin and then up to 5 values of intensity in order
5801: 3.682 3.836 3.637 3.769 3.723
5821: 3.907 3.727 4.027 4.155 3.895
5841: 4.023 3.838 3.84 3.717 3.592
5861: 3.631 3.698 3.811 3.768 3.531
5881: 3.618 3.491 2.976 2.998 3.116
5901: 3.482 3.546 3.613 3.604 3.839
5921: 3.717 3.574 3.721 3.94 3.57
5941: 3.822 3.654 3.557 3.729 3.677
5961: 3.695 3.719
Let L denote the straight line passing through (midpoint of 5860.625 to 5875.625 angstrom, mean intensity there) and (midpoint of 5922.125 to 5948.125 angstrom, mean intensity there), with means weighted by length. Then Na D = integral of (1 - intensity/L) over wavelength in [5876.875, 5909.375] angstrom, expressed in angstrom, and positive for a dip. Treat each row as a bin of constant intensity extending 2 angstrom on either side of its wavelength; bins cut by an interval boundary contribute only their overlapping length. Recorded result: 3.2 angstrom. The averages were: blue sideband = 3.73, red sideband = 3.71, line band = 3.35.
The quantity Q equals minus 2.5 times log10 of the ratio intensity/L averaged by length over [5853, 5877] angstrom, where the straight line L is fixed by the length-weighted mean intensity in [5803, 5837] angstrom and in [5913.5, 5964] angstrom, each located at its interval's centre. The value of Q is 0.031 mag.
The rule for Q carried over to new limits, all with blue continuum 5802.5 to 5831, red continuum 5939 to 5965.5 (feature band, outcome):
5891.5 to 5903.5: 0.16 mag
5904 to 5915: 0.04 mag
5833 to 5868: -0.01 mag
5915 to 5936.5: -0.01 mag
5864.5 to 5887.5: 0.03 mag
